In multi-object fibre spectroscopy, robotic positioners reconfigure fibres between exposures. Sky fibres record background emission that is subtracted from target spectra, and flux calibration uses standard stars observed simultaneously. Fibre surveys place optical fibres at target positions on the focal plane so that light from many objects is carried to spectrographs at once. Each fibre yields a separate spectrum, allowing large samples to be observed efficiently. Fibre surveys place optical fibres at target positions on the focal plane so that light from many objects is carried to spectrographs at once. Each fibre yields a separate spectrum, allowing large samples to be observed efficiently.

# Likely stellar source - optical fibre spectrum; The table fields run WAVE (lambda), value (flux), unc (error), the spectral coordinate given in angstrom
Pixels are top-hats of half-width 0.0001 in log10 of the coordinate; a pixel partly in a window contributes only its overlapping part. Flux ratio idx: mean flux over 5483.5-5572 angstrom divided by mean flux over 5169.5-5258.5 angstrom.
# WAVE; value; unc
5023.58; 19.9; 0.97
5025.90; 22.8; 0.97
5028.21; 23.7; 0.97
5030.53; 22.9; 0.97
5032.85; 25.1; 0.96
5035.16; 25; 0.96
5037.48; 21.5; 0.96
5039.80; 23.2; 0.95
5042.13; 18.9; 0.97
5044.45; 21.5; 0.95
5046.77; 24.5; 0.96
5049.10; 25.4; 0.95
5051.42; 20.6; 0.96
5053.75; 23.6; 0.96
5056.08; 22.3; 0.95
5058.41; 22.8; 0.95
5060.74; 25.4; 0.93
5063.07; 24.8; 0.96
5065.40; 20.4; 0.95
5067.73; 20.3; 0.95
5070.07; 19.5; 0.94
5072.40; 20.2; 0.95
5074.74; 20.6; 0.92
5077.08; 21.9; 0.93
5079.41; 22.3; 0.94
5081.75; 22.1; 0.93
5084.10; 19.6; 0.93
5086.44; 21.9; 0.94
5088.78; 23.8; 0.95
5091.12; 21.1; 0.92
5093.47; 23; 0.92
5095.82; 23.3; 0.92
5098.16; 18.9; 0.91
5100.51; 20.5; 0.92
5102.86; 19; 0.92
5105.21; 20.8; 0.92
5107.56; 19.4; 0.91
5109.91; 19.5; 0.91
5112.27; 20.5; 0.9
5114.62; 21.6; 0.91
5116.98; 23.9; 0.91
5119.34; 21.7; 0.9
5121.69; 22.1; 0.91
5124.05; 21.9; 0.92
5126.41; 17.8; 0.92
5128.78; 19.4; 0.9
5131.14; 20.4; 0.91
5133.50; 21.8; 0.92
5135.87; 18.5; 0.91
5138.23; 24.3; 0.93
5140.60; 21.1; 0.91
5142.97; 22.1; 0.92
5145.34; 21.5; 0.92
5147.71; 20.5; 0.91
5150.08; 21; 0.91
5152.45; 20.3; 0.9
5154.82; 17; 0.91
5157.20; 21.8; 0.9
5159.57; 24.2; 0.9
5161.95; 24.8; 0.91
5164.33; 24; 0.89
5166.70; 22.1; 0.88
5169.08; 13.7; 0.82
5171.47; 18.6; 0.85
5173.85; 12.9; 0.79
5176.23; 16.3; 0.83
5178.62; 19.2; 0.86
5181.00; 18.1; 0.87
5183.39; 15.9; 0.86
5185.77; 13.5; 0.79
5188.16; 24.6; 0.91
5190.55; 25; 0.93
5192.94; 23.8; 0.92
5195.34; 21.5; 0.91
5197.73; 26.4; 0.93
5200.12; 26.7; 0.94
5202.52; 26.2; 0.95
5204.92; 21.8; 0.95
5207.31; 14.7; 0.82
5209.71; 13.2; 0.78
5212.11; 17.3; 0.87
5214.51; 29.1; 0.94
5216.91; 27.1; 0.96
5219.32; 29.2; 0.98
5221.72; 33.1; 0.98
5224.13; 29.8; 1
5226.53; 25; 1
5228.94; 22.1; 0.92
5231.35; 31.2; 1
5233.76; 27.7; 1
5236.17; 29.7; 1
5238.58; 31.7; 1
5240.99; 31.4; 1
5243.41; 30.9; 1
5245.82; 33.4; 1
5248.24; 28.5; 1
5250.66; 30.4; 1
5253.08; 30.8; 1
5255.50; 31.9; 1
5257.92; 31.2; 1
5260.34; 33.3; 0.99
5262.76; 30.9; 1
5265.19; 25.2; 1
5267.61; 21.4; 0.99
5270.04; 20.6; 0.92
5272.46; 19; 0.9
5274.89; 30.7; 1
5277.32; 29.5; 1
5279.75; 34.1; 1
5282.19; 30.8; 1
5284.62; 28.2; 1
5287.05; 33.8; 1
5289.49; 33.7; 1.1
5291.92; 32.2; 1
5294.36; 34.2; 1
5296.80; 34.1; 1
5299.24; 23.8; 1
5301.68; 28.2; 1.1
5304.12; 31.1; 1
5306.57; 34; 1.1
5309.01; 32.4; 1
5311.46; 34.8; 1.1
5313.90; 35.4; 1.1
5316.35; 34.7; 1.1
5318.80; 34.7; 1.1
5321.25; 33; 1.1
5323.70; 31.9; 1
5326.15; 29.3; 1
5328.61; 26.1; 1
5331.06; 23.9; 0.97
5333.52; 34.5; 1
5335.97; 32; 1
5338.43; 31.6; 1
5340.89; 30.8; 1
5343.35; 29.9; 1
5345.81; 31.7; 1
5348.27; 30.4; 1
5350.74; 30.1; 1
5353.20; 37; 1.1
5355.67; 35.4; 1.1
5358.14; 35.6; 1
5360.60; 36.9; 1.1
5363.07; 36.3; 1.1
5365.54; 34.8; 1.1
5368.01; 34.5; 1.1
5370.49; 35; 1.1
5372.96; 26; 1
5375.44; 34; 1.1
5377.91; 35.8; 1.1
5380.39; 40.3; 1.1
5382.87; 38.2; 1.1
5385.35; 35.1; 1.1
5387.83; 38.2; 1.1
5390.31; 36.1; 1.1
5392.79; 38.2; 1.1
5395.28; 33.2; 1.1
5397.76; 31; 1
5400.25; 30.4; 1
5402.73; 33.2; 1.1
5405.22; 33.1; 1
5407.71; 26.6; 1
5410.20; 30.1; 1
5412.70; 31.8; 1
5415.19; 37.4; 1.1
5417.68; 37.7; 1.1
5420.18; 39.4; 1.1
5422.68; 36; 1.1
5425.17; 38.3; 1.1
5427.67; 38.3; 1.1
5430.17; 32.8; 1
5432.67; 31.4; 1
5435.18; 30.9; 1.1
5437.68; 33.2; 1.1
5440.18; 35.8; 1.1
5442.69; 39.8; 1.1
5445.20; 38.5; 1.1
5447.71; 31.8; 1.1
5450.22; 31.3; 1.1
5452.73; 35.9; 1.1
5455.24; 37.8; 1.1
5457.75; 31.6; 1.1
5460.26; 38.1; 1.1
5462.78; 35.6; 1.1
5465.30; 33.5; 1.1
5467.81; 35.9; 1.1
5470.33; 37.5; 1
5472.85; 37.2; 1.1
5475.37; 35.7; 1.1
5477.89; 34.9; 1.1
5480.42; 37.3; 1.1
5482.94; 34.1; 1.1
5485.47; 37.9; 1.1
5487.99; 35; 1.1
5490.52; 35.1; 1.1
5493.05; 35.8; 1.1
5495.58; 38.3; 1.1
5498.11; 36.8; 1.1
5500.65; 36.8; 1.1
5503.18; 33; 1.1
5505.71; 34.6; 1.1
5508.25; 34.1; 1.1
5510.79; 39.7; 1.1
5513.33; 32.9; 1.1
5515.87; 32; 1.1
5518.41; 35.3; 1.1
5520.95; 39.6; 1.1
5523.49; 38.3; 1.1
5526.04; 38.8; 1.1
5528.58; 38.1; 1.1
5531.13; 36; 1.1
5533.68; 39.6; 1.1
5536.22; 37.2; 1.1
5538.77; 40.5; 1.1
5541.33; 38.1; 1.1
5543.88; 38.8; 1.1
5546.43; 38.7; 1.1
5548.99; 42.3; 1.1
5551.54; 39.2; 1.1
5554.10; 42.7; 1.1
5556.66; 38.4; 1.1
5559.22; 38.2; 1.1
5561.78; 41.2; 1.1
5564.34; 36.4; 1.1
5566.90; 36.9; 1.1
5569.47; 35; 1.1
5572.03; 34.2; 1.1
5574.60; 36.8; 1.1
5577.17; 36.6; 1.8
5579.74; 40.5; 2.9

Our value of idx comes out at 1.51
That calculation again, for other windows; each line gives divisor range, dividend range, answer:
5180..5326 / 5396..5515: 1.25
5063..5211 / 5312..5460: 1.63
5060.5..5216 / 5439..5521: 1.71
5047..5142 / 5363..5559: 1.67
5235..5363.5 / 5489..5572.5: 1.20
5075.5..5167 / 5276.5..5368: 1.51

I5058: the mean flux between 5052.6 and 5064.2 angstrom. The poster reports 23.8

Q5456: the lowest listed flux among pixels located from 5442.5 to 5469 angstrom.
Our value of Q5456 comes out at 31.3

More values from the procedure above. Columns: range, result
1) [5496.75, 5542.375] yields 32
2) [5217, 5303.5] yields 19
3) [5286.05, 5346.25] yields 23.8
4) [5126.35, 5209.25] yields 12.9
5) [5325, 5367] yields 23.9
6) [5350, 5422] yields 26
